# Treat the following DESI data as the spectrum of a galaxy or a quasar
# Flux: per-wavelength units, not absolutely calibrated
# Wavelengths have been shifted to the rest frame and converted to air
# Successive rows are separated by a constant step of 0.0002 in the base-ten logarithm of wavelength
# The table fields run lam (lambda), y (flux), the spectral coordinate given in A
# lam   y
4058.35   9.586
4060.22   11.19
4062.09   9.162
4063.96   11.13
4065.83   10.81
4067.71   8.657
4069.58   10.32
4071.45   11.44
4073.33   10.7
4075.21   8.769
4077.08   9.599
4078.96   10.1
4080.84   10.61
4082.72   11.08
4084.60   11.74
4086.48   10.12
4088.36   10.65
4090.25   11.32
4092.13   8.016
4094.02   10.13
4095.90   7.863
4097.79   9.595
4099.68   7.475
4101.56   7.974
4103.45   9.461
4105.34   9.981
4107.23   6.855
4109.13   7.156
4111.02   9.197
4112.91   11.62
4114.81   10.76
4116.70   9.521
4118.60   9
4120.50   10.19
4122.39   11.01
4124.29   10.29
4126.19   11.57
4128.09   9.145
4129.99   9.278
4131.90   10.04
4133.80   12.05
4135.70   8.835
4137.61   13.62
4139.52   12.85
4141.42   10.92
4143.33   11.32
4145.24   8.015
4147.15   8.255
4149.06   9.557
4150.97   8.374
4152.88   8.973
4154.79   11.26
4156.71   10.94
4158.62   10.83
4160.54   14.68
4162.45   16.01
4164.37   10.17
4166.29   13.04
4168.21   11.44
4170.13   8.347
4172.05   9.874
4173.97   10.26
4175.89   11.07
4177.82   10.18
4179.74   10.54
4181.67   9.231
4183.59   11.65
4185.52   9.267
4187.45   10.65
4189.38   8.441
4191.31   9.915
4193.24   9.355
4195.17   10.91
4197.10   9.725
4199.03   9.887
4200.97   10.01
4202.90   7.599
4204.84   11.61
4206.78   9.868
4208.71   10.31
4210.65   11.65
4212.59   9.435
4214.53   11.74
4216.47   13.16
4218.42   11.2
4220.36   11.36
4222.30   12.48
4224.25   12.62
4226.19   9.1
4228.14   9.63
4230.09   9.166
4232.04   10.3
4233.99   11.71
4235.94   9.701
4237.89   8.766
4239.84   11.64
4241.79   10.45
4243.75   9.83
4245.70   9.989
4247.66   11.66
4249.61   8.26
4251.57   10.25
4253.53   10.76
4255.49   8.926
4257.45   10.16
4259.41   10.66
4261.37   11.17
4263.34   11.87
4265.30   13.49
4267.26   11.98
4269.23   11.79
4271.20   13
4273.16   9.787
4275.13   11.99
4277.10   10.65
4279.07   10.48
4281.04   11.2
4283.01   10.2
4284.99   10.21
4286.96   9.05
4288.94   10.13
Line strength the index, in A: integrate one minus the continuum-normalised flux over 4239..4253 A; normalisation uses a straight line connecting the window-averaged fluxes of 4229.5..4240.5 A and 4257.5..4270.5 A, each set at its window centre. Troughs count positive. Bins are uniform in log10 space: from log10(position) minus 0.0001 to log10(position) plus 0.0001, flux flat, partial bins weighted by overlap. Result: 0.62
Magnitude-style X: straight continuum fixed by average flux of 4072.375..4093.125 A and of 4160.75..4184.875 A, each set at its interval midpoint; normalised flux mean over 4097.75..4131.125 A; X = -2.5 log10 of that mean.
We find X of 0.12 mag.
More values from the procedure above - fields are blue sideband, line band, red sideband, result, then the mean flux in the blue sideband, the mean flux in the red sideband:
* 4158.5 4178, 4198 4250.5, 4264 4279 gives 0.11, 11.5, 11.7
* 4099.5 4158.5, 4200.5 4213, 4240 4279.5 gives 0.04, 9.9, 10.9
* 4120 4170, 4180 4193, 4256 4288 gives 0.11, 10.8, 11.1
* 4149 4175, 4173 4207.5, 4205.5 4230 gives 0.10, 11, 11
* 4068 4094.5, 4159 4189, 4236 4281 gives -0.05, 10.3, 10.8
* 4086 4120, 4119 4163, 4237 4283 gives -0.11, 9.26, 10.8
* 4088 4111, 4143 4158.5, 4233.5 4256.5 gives -0.03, 8.84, 10.1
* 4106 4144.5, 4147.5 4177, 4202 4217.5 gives -0.05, 10.2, 10.7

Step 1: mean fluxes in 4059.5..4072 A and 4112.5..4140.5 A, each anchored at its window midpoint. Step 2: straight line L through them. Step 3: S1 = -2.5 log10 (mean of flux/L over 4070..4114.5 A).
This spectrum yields 0.09 mag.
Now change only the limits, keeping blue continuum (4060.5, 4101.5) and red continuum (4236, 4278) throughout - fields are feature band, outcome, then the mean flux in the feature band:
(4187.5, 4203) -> 0.09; 9.66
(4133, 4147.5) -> -0.06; 10.8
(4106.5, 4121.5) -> 0.09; 9.33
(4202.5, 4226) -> -0.05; 11.1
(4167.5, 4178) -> 0.02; 10.2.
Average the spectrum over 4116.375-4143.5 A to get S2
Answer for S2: 10.6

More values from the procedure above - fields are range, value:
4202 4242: 10.7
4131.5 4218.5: 10.6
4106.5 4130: 9.7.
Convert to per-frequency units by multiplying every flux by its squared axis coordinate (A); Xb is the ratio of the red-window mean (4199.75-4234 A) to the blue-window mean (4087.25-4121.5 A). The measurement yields 1.22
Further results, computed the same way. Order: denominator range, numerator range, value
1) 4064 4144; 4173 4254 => 1.09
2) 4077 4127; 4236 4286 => 1.19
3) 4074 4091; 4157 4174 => 1.16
